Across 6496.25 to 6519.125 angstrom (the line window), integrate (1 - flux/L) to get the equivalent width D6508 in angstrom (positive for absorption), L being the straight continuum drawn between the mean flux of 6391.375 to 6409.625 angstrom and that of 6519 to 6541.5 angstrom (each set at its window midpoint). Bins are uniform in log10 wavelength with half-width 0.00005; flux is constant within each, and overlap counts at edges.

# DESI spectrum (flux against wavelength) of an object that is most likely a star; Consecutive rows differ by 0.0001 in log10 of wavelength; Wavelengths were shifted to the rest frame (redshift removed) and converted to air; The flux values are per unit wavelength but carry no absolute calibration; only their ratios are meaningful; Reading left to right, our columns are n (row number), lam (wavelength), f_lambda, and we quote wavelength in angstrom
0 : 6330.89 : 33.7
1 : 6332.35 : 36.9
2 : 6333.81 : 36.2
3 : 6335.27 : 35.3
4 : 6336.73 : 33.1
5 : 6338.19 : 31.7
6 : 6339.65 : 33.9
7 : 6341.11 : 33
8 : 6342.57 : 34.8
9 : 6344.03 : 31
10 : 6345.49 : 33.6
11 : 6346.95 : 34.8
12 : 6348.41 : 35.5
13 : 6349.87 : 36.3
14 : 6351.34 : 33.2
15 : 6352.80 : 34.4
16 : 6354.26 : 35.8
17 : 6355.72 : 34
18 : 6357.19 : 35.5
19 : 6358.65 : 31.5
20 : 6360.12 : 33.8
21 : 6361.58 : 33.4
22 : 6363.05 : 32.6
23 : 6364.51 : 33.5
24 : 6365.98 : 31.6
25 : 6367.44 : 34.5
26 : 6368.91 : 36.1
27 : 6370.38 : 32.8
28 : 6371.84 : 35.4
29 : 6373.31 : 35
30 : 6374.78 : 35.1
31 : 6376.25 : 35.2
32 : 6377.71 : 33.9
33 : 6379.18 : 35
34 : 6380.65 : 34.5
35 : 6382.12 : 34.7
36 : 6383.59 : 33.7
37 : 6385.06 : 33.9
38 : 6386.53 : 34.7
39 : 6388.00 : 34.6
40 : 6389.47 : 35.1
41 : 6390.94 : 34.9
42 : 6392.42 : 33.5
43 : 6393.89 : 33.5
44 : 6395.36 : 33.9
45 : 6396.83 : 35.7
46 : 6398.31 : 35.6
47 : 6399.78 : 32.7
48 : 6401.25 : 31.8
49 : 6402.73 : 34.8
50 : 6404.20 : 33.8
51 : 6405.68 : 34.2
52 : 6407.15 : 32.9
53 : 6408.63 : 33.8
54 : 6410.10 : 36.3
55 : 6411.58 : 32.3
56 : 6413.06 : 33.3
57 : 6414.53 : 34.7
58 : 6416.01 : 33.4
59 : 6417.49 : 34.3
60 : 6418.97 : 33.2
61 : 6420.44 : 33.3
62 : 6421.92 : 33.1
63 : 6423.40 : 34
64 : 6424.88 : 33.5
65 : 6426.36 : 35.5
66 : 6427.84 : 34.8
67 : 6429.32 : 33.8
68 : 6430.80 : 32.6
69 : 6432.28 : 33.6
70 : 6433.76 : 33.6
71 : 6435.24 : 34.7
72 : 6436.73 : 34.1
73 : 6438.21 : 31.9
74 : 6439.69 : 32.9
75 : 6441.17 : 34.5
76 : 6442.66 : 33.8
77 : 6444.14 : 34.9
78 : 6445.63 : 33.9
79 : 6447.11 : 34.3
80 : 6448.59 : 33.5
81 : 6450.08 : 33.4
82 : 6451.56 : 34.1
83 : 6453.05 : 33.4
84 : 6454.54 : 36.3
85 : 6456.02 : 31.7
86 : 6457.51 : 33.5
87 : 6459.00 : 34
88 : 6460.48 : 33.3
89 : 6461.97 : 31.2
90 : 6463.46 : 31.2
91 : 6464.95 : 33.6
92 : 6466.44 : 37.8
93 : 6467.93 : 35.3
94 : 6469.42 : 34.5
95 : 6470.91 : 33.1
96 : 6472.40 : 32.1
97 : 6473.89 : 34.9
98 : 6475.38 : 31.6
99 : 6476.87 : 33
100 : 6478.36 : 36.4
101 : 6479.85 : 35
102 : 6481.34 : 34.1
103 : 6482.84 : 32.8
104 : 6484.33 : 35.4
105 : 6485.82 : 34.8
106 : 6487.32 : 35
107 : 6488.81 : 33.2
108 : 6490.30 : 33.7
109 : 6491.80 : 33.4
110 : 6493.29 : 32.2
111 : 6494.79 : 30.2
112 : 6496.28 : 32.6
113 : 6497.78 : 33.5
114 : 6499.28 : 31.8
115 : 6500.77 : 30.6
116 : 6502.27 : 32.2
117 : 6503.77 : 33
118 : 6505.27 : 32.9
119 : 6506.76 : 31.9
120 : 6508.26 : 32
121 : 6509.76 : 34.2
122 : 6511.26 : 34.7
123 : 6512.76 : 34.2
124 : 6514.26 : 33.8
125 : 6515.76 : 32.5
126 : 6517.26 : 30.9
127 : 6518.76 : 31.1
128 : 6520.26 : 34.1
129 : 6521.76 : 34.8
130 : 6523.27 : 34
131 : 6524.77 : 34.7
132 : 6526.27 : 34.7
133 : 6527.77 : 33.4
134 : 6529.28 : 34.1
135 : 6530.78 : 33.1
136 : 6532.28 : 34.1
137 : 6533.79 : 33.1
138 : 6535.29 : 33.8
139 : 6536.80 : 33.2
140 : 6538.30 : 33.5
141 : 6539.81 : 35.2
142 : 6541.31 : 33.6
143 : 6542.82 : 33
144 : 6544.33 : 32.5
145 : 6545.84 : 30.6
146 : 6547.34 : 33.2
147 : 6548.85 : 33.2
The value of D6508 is 0.9 angstrom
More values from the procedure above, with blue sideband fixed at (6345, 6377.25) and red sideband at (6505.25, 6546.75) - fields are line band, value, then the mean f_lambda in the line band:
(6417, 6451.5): 0.1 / 33.8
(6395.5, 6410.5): 0.0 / 34.1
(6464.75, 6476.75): -0.1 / 34.1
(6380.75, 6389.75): -0.1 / 34.4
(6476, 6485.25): -0.2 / 34.4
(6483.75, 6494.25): -0.1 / 33.9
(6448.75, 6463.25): 0.2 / 33.3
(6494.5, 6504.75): 0.4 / 32.1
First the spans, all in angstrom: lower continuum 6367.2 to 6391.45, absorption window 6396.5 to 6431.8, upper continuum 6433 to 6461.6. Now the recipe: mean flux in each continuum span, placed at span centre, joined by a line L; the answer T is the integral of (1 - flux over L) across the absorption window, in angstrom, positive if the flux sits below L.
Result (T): 0.33 angstrom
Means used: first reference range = 34.7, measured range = 33.9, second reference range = 33.7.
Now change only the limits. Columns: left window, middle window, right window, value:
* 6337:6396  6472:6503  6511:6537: 0.37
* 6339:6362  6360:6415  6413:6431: -0.28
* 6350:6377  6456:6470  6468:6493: 0.12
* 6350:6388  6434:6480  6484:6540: -0.22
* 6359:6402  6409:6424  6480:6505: 0.00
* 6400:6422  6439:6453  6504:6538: -0.13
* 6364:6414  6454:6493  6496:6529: -0.48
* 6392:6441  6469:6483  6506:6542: -0.05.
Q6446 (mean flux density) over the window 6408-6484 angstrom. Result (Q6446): 33.8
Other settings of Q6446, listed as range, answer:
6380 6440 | 33.9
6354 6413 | 34.1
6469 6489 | 34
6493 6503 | 31.8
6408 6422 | 33.8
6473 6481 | 34.2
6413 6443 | 33.8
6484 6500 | 33.2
